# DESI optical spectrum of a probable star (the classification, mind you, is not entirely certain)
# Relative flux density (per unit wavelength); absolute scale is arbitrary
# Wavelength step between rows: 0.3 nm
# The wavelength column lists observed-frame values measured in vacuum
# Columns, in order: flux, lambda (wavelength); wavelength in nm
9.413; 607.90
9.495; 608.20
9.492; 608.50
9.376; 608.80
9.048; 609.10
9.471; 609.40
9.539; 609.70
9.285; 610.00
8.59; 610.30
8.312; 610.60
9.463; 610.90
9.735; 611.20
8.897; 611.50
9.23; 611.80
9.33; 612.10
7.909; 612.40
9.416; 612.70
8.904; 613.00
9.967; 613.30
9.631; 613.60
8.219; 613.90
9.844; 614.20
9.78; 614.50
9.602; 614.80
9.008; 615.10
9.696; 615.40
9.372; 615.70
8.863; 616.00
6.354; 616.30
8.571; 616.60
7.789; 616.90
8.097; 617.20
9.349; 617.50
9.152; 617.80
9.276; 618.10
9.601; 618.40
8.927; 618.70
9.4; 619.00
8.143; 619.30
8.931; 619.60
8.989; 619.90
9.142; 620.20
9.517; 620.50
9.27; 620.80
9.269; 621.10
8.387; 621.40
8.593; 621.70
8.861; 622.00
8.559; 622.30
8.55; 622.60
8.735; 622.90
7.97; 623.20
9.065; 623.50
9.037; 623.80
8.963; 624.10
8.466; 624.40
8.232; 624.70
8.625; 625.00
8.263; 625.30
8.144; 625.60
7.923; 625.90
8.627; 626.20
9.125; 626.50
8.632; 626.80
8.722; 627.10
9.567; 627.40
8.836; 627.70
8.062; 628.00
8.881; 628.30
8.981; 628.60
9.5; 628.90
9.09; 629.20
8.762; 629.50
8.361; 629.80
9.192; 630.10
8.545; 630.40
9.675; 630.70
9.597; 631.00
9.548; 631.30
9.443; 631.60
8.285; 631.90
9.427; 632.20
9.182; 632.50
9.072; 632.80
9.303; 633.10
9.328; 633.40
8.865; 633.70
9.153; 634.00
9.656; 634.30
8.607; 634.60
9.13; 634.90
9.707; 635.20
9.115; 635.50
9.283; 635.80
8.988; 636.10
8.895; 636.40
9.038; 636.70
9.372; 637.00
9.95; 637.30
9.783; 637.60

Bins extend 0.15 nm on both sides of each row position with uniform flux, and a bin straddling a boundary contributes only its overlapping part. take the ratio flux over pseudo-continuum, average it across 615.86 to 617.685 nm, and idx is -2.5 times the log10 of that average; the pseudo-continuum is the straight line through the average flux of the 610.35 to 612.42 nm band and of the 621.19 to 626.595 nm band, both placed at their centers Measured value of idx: 0.08 mag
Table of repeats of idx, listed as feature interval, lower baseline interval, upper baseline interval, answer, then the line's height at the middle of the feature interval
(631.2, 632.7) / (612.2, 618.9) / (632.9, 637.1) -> 0.00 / 9.14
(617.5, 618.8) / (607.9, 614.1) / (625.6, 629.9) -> -0.03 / 9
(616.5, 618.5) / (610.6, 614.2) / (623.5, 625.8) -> 0.01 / 8.9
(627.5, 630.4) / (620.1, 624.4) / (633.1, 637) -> 0.02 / 9.01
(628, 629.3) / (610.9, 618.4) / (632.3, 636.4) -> 0.02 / 9.13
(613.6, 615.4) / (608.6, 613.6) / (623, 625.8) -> -0.04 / 9.01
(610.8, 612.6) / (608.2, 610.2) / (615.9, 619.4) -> 0.01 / 9.14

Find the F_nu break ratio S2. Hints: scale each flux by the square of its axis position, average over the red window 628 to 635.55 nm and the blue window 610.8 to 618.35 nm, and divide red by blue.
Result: 1.07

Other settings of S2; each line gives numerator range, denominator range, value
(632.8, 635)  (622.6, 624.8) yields 1.09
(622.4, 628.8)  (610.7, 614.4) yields 0.98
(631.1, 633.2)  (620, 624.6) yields 1.07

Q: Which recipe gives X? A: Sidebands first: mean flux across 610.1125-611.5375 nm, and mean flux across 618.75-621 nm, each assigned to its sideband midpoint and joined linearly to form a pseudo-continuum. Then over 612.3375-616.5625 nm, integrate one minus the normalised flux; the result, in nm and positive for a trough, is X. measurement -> -0.01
